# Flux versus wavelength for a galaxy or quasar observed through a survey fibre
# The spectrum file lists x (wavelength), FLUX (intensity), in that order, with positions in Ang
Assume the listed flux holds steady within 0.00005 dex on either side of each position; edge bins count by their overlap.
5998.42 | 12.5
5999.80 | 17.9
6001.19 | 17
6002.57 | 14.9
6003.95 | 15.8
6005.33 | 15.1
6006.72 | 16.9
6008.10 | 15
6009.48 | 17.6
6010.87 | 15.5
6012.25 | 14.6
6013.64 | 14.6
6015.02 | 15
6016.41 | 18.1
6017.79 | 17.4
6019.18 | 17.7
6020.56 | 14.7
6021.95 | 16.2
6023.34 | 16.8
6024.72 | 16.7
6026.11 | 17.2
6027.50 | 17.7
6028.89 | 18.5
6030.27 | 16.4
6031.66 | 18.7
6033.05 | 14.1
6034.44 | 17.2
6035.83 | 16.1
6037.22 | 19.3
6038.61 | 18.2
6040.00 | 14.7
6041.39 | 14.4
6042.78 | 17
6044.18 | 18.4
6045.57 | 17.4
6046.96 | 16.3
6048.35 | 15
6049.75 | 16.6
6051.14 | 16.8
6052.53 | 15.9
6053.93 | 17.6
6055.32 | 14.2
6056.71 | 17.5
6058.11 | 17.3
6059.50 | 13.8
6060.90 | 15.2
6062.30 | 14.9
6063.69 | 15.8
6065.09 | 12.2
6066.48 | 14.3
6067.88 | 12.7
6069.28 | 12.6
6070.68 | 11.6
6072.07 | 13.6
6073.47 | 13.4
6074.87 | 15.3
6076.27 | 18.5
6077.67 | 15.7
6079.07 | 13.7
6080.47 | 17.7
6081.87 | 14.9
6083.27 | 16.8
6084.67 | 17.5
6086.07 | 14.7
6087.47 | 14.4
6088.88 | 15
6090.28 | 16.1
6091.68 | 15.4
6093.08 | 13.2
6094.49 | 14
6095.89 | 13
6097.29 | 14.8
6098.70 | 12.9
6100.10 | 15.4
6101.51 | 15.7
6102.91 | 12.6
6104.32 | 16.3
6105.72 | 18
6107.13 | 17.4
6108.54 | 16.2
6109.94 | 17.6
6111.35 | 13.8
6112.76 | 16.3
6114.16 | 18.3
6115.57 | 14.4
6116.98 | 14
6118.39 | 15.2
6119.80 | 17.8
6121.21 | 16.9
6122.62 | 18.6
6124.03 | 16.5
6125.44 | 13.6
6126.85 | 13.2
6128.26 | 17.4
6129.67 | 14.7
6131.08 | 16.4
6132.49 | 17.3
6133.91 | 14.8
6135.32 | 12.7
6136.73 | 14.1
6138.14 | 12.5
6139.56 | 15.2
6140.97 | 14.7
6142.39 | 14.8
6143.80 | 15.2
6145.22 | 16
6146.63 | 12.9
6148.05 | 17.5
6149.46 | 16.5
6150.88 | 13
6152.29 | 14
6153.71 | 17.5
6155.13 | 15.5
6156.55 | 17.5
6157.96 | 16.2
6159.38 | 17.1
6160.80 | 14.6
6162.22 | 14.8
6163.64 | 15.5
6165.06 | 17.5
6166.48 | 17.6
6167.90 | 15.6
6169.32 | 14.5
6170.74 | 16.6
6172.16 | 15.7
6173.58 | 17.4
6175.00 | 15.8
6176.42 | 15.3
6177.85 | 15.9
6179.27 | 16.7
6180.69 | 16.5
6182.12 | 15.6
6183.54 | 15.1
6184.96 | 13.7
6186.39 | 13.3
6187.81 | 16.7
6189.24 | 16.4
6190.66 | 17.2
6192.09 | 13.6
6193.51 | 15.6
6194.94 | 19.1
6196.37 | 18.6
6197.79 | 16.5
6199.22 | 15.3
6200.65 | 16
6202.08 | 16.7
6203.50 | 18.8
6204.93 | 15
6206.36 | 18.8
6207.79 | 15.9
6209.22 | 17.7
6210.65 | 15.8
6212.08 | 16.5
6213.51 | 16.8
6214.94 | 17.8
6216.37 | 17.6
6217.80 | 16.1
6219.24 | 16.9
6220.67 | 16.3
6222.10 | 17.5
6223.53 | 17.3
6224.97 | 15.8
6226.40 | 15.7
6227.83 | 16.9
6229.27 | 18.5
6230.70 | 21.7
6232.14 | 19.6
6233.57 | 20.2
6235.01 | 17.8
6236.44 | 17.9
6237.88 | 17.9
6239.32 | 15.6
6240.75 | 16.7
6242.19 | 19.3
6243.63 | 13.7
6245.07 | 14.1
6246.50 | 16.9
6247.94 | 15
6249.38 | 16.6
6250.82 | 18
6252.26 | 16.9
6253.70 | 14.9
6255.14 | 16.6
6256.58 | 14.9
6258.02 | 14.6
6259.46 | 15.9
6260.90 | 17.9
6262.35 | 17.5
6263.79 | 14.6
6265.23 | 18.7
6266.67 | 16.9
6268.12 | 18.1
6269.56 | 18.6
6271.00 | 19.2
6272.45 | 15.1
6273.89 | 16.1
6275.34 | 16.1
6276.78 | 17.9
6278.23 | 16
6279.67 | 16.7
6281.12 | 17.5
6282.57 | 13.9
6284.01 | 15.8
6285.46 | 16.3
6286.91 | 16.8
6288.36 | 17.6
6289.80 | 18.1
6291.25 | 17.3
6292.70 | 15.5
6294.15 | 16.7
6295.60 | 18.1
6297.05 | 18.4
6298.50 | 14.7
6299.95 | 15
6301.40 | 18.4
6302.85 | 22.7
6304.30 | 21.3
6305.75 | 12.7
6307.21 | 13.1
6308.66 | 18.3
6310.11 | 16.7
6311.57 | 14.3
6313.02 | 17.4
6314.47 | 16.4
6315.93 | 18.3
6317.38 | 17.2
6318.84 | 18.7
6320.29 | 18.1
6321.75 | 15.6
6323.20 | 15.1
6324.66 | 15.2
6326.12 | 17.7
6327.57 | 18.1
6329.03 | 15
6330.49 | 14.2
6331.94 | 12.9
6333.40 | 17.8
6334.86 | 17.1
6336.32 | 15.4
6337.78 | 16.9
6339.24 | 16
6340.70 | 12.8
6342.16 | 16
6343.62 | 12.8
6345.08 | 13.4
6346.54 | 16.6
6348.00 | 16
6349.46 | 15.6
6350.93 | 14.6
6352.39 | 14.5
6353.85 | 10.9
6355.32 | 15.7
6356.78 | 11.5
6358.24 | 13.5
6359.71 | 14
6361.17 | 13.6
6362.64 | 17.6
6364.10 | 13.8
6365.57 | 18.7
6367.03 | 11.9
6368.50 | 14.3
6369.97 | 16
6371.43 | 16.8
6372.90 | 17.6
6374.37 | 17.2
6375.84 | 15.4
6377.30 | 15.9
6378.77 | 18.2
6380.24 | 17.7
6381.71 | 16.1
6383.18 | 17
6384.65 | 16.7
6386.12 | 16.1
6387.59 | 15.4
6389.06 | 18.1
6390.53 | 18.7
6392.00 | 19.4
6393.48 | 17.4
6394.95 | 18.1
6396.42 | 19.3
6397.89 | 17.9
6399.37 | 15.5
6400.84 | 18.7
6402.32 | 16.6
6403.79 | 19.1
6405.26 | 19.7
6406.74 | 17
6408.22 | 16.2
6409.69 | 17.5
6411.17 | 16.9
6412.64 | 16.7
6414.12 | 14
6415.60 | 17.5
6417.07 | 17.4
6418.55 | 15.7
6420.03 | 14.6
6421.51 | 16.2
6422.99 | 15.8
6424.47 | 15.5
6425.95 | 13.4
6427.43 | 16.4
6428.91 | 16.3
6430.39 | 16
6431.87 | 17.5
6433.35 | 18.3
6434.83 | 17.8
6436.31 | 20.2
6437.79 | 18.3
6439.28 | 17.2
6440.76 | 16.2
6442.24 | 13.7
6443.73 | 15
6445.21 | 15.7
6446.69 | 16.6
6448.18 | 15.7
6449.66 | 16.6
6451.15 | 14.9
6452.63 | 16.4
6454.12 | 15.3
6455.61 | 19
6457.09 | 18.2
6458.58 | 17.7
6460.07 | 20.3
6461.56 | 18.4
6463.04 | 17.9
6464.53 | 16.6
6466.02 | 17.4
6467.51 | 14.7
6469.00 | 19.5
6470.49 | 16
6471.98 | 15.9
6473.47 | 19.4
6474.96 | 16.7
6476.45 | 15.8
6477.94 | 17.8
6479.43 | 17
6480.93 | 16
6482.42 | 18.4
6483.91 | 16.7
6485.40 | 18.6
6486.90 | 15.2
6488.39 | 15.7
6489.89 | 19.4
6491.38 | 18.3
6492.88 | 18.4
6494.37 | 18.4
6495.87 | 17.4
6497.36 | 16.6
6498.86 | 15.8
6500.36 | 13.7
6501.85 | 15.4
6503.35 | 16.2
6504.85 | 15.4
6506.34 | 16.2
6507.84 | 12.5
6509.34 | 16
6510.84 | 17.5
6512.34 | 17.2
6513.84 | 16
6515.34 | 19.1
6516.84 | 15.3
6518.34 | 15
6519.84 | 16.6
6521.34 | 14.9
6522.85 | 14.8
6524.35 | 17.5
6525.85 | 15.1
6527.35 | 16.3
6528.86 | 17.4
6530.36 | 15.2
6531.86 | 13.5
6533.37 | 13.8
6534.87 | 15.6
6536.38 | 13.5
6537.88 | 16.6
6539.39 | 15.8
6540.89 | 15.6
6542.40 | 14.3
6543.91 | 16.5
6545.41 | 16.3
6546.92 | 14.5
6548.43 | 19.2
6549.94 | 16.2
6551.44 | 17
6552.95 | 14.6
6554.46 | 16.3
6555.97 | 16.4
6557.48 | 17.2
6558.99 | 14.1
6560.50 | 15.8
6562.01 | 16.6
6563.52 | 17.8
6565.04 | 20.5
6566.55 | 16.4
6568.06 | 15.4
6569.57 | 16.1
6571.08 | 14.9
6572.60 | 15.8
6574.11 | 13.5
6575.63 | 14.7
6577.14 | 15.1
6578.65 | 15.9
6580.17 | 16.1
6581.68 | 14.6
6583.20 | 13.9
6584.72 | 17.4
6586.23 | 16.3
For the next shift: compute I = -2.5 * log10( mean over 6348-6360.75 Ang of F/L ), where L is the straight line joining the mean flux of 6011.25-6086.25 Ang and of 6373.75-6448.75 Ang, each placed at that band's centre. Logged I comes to 0.20 mag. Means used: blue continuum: 15.9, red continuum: 16.9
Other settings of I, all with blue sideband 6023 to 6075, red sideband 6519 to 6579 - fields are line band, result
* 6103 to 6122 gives -0.03 mag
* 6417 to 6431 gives 0.01 mag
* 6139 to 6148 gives 0.06 mag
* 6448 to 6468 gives -0.09 mag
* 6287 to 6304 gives -0.11 mag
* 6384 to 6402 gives -0.11 mag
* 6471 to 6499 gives -0.09 mag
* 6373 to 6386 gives -0.06 mag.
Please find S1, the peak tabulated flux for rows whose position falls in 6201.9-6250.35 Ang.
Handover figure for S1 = 21.7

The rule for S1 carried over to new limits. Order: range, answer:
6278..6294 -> 18.1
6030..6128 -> 19.3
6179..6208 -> 19.1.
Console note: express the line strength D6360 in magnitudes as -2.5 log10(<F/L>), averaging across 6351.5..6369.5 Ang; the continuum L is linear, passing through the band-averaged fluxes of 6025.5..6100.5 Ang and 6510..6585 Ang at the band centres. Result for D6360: 0.11 mag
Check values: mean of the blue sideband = 15.6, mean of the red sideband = 15.9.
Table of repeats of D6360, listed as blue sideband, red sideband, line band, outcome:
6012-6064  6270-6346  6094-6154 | 0.08 mag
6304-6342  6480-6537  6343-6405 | 0.01 mag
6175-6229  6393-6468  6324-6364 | 0.12 mag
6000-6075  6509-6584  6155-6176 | -0.02 mag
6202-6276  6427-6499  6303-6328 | 0.01 mag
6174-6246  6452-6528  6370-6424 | -0.02 mag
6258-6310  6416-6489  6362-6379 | 0.05 mag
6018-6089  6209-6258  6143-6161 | 0.05 mag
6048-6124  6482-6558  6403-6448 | -0.04 mag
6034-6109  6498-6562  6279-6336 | -0.07 mag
